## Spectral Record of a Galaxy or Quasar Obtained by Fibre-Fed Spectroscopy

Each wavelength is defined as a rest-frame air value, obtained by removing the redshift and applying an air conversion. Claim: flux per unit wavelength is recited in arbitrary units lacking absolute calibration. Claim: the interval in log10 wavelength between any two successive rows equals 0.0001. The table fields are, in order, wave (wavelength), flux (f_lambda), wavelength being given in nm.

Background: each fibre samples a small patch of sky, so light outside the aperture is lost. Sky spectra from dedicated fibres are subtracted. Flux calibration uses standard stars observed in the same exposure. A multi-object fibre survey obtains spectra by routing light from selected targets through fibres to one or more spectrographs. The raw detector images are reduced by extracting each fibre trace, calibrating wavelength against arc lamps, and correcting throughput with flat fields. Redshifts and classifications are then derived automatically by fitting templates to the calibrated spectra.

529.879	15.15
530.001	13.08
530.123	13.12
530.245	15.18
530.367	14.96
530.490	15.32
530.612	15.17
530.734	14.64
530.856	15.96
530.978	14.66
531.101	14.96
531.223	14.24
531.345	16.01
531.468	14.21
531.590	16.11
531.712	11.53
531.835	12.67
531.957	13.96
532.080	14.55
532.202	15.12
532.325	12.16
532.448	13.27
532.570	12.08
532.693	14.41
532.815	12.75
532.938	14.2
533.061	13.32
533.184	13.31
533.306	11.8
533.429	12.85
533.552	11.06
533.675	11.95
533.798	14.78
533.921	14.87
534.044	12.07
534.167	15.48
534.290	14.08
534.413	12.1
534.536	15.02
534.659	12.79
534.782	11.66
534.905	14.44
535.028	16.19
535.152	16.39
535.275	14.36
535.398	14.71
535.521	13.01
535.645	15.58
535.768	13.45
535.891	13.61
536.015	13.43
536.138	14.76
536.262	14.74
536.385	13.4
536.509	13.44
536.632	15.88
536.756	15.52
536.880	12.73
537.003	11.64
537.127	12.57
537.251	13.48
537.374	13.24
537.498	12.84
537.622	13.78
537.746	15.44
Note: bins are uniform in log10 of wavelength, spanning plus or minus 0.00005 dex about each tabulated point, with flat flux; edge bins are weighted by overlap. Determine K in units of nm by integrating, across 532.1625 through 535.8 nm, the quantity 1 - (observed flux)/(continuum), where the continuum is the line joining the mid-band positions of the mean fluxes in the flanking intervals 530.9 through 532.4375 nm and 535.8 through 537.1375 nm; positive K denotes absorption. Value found 0.09 nm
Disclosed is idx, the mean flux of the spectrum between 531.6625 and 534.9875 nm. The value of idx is 13.3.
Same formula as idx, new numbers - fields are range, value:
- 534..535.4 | 14.1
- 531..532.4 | 14.1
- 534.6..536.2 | 14.2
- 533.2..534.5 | 13.2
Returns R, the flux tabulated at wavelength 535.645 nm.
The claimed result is 15.58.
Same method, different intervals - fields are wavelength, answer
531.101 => 14.96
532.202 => 15.12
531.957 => 13.96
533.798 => 14.78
